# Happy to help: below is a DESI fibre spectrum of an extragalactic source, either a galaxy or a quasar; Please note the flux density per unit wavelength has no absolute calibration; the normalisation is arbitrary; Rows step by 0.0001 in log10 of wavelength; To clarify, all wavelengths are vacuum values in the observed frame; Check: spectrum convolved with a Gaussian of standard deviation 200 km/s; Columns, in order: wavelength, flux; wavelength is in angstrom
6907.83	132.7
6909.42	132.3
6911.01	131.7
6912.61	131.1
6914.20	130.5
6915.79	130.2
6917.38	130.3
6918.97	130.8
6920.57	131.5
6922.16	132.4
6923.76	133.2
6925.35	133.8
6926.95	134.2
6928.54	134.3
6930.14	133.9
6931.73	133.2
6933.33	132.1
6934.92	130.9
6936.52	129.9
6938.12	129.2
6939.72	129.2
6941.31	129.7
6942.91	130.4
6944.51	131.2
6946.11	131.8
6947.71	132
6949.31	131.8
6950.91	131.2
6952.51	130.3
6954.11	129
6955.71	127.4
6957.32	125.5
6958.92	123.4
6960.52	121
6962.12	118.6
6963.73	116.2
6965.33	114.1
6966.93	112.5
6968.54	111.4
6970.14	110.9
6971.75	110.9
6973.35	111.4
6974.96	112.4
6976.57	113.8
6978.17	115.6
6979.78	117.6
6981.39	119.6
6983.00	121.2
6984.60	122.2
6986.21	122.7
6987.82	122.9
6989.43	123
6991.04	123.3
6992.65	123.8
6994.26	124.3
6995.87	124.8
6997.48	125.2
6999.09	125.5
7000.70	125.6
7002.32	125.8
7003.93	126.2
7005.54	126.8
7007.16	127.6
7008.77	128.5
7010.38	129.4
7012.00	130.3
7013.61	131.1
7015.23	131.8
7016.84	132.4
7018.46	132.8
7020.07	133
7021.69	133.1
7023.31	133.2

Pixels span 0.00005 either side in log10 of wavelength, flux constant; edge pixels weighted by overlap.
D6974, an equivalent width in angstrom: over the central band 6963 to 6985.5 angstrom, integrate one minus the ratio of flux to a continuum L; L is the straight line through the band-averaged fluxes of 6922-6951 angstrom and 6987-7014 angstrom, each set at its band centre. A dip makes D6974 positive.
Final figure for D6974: 2.3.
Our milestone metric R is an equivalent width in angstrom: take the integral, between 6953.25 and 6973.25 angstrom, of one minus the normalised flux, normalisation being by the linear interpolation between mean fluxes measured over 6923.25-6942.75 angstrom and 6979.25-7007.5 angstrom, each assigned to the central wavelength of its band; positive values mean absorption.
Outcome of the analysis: 1.52 angstrom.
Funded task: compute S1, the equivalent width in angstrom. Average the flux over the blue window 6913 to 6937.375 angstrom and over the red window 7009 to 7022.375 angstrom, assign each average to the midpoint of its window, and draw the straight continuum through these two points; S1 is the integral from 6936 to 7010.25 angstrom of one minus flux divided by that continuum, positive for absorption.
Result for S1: 4.84 angstrom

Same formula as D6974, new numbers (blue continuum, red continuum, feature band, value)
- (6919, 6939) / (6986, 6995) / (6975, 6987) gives 0.6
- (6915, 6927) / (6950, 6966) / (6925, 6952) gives -0.8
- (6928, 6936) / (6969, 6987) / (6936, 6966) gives -0.2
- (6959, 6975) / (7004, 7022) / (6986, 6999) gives -0.1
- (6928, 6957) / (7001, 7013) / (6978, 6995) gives 0.9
